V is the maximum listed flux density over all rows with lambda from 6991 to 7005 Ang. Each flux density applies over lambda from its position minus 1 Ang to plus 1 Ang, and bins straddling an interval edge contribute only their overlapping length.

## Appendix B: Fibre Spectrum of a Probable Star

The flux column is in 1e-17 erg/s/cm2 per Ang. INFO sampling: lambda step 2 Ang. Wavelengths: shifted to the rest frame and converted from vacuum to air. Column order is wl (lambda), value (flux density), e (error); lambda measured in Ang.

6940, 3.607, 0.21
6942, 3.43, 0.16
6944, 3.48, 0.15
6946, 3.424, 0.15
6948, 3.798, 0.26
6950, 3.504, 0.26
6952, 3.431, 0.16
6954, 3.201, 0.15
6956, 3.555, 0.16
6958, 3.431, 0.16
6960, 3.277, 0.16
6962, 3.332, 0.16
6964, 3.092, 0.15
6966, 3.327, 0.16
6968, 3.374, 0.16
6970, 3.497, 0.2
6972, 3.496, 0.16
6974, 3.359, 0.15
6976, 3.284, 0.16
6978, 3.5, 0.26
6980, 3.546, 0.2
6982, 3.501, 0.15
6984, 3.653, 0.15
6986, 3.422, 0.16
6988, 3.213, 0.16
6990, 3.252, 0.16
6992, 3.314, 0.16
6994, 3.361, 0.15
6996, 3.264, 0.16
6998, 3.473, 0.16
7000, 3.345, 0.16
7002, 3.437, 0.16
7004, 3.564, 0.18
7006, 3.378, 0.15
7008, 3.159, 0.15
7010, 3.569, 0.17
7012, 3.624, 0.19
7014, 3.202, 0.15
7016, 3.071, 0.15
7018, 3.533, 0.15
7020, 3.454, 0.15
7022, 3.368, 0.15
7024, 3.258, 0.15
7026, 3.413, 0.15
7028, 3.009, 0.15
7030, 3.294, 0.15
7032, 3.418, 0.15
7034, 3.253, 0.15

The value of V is 3.564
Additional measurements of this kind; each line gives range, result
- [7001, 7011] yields 3.569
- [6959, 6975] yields 3.497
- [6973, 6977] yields 3.359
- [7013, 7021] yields 3.533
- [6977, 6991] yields 3.653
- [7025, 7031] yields 3.413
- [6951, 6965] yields 3.555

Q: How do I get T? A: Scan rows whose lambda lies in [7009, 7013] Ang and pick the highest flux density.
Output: 3.624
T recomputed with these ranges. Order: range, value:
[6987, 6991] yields 3.252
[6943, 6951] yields 3.798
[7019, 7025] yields 3.454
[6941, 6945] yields 3.48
